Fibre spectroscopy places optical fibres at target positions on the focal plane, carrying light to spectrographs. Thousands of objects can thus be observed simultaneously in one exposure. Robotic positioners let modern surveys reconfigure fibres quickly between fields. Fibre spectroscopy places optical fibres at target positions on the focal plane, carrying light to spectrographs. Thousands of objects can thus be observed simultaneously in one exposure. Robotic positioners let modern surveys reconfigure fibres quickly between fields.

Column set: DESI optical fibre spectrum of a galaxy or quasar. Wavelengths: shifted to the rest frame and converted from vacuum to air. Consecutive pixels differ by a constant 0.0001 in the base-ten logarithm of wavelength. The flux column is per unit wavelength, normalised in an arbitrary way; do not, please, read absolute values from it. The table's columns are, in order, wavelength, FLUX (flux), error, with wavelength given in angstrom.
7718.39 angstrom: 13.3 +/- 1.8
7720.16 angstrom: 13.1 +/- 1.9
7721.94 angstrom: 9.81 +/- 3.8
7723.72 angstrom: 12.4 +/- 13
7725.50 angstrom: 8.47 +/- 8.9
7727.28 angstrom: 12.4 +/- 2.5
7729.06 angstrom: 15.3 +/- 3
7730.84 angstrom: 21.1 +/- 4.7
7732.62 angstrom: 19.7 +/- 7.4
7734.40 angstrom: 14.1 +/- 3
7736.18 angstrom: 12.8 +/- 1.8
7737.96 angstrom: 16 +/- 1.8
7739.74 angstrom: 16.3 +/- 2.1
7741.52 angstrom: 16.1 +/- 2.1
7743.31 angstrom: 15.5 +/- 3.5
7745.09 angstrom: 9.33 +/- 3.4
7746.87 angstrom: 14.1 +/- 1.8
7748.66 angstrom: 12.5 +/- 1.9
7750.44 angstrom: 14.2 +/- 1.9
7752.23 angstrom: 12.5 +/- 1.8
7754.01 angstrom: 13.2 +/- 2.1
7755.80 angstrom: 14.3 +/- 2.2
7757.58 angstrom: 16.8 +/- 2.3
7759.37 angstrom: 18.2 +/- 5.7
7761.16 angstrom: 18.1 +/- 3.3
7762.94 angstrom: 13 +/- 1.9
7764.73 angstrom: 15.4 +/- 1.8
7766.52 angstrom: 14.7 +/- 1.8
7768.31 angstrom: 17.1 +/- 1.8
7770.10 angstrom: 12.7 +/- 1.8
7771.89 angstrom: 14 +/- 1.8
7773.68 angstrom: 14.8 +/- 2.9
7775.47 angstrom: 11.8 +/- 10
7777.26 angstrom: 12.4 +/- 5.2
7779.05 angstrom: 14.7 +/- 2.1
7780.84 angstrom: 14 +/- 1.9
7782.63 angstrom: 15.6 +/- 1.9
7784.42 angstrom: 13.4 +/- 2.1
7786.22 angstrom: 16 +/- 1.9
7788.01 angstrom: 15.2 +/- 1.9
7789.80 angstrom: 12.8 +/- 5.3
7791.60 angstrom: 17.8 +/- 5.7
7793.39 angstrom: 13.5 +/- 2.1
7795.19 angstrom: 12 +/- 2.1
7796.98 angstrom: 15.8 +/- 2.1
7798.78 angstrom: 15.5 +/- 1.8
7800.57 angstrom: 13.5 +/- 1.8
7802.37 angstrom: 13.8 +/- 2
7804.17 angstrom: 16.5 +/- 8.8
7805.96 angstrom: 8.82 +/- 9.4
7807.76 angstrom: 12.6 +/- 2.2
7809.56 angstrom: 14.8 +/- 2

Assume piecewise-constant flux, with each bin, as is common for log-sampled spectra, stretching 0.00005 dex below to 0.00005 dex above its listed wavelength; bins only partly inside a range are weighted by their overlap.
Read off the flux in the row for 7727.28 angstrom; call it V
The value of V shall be 12.4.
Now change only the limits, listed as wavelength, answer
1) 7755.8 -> 14.3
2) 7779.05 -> 14.7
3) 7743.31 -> 15.5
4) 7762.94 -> 13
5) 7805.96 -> 8.82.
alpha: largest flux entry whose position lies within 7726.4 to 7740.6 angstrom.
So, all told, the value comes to 21.1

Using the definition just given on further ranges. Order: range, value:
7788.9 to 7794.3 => 17.8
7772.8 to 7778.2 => 14.8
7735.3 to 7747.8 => 16.3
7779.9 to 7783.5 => 15.6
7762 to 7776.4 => 17.1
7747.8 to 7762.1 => 18.2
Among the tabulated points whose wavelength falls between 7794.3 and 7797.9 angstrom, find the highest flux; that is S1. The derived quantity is 15.8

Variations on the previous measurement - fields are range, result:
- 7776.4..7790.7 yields 16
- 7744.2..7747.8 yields 14.1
